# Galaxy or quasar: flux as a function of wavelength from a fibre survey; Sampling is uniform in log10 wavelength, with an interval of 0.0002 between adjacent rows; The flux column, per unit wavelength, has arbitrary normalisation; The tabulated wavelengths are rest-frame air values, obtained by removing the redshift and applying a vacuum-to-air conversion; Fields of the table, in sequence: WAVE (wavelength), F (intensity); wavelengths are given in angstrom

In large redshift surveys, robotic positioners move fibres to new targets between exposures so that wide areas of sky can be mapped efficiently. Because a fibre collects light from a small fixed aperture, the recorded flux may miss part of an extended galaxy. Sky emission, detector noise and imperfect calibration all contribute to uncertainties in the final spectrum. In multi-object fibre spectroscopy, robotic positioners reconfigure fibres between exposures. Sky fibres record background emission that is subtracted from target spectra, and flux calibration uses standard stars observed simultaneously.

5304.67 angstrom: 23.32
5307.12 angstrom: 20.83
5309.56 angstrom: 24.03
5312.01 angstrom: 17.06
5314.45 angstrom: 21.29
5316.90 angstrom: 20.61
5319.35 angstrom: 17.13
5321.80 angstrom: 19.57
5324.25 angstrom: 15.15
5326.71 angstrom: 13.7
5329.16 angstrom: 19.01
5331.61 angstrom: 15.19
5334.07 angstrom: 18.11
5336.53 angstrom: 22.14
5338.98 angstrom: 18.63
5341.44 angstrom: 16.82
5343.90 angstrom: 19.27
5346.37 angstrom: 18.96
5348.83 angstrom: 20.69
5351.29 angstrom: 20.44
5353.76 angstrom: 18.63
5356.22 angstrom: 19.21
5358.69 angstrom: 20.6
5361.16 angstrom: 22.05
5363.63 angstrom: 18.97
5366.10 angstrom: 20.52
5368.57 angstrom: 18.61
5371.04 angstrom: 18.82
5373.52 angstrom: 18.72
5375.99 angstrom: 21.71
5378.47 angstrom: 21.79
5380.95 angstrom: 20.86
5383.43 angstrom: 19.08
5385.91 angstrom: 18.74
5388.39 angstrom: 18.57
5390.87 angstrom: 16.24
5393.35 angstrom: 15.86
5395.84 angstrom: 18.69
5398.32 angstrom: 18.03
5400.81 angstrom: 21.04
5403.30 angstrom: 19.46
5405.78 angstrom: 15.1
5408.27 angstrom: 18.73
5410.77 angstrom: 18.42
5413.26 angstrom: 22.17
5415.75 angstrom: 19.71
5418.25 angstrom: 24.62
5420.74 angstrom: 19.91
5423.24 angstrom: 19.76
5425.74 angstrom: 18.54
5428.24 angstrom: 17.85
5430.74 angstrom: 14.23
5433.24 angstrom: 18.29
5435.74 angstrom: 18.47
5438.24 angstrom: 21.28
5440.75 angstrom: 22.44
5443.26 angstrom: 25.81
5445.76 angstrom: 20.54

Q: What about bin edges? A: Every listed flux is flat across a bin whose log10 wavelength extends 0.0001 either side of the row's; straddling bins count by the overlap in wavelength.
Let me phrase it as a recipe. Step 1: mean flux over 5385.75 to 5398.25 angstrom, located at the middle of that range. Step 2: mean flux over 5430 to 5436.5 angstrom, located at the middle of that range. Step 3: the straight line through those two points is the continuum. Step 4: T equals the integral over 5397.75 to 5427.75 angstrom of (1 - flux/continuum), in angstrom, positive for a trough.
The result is -3.9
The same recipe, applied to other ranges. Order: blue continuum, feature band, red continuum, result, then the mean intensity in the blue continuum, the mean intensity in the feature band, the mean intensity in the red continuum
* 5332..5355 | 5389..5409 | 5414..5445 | 1.9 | 19.1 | 17.9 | 20.1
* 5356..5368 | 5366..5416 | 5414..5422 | 4.4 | 20.3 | 19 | 21.5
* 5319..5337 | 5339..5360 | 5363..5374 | -1.1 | 17.3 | 19.3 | 19.2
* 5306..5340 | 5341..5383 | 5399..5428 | -1.5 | 18.7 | 19.8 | 19.7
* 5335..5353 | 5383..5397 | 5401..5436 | 1.0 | 19.5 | 17.8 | 19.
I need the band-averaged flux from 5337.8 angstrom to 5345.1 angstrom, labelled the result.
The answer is 18.2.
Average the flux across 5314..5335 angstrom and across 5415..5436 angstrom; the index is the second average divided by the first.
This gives 1.08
